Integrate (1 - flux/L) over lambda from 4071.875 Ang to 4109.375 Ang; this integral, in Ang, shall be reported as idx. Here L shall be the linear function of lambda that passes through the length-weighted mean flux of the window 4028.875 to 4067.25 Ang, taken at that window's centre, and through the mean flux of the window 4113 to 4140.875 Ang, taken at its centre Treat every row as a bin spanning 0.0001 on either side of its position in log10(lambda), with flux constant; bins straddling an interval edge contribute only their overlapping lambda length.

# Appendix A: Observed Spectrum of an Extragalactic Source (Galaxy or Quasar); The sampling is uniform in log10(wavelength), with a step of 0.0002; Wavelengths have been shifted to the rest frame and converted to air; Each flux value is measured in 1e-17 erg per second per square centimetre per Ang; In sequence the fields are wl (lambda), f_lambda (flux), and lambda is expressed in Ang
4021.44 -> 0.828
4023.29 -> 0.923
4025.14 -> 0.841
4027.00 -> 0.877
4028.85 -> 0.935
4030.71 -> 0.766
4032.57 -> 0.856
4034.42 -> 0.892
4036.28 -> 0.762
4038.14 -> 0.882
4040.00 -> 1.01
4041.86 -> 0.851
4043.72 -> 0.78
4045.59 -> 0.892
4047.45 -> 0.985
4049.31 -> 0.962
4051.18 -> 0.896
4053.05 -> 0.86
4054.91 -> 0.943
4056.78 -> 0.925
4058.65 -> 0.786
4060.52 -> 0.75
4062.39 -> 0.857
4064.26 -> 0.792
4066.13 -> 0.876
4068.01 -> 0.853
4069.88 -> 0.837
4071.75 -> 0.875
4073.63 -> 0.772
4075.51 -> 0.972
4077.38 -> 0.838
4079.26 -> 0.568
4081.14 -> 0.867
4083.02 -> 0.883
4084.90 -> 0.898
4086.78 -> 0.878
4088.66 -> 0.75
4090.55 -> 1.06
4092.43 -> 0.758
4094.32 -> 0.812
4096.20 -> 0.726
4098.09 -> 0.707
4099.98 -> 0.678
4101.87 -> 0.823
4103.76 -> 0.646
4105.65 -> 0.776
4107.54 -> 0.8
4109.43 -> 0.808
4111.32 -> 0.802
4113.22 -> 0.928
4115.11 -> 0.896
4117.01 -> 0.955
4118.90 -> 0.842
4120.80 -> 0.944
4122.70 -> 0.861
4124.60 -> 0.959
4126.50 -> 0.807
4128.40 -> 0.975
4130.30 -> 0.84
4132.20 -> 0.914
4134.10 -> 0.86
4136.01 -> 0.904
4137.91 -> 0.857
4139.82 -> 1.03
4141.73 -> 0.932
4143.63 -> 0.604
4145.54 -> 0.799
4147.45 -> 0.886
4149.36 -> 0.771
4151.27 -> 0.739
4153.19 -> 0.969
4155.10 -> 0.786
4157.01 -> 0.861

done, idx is 3.58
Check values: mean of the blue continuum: 0.868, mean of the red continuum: 0.904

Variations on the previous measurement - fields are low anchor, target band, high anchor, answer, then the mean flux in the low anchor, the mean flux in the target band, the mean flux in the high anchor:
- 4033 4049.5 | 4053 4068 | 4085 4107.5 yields 0.07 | 0.887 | 0.848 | 0.788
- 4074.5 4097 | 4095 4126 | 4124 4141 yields 1.81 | 0.835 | 0.822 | 0.904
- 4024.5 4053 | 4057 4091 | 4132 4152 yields 1.12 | 0.879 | 0.838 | 0.844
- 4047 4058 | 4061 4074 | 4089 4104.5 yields 0.53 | 0.922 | 0.837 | 0.776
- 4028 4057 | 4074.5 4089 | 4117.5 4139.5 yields 0.89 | 0.886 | 0.835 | 0.893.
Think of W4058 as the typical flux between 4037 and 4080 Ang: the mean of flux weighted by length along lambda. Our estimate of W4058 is 0.86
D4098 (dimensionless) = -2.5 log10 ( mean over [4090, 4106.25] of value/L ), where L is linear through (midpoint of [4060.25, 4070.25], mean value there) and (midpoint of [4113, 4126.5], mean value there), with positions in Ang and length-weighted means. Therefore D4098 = 0.14 mag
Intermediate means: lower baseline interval 0.832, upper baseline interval 0.904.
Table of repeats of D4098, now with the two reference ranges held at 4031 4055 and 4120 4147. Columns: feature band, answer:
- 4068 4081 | 0.08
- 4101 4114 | 0.11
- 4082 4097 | 0.04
